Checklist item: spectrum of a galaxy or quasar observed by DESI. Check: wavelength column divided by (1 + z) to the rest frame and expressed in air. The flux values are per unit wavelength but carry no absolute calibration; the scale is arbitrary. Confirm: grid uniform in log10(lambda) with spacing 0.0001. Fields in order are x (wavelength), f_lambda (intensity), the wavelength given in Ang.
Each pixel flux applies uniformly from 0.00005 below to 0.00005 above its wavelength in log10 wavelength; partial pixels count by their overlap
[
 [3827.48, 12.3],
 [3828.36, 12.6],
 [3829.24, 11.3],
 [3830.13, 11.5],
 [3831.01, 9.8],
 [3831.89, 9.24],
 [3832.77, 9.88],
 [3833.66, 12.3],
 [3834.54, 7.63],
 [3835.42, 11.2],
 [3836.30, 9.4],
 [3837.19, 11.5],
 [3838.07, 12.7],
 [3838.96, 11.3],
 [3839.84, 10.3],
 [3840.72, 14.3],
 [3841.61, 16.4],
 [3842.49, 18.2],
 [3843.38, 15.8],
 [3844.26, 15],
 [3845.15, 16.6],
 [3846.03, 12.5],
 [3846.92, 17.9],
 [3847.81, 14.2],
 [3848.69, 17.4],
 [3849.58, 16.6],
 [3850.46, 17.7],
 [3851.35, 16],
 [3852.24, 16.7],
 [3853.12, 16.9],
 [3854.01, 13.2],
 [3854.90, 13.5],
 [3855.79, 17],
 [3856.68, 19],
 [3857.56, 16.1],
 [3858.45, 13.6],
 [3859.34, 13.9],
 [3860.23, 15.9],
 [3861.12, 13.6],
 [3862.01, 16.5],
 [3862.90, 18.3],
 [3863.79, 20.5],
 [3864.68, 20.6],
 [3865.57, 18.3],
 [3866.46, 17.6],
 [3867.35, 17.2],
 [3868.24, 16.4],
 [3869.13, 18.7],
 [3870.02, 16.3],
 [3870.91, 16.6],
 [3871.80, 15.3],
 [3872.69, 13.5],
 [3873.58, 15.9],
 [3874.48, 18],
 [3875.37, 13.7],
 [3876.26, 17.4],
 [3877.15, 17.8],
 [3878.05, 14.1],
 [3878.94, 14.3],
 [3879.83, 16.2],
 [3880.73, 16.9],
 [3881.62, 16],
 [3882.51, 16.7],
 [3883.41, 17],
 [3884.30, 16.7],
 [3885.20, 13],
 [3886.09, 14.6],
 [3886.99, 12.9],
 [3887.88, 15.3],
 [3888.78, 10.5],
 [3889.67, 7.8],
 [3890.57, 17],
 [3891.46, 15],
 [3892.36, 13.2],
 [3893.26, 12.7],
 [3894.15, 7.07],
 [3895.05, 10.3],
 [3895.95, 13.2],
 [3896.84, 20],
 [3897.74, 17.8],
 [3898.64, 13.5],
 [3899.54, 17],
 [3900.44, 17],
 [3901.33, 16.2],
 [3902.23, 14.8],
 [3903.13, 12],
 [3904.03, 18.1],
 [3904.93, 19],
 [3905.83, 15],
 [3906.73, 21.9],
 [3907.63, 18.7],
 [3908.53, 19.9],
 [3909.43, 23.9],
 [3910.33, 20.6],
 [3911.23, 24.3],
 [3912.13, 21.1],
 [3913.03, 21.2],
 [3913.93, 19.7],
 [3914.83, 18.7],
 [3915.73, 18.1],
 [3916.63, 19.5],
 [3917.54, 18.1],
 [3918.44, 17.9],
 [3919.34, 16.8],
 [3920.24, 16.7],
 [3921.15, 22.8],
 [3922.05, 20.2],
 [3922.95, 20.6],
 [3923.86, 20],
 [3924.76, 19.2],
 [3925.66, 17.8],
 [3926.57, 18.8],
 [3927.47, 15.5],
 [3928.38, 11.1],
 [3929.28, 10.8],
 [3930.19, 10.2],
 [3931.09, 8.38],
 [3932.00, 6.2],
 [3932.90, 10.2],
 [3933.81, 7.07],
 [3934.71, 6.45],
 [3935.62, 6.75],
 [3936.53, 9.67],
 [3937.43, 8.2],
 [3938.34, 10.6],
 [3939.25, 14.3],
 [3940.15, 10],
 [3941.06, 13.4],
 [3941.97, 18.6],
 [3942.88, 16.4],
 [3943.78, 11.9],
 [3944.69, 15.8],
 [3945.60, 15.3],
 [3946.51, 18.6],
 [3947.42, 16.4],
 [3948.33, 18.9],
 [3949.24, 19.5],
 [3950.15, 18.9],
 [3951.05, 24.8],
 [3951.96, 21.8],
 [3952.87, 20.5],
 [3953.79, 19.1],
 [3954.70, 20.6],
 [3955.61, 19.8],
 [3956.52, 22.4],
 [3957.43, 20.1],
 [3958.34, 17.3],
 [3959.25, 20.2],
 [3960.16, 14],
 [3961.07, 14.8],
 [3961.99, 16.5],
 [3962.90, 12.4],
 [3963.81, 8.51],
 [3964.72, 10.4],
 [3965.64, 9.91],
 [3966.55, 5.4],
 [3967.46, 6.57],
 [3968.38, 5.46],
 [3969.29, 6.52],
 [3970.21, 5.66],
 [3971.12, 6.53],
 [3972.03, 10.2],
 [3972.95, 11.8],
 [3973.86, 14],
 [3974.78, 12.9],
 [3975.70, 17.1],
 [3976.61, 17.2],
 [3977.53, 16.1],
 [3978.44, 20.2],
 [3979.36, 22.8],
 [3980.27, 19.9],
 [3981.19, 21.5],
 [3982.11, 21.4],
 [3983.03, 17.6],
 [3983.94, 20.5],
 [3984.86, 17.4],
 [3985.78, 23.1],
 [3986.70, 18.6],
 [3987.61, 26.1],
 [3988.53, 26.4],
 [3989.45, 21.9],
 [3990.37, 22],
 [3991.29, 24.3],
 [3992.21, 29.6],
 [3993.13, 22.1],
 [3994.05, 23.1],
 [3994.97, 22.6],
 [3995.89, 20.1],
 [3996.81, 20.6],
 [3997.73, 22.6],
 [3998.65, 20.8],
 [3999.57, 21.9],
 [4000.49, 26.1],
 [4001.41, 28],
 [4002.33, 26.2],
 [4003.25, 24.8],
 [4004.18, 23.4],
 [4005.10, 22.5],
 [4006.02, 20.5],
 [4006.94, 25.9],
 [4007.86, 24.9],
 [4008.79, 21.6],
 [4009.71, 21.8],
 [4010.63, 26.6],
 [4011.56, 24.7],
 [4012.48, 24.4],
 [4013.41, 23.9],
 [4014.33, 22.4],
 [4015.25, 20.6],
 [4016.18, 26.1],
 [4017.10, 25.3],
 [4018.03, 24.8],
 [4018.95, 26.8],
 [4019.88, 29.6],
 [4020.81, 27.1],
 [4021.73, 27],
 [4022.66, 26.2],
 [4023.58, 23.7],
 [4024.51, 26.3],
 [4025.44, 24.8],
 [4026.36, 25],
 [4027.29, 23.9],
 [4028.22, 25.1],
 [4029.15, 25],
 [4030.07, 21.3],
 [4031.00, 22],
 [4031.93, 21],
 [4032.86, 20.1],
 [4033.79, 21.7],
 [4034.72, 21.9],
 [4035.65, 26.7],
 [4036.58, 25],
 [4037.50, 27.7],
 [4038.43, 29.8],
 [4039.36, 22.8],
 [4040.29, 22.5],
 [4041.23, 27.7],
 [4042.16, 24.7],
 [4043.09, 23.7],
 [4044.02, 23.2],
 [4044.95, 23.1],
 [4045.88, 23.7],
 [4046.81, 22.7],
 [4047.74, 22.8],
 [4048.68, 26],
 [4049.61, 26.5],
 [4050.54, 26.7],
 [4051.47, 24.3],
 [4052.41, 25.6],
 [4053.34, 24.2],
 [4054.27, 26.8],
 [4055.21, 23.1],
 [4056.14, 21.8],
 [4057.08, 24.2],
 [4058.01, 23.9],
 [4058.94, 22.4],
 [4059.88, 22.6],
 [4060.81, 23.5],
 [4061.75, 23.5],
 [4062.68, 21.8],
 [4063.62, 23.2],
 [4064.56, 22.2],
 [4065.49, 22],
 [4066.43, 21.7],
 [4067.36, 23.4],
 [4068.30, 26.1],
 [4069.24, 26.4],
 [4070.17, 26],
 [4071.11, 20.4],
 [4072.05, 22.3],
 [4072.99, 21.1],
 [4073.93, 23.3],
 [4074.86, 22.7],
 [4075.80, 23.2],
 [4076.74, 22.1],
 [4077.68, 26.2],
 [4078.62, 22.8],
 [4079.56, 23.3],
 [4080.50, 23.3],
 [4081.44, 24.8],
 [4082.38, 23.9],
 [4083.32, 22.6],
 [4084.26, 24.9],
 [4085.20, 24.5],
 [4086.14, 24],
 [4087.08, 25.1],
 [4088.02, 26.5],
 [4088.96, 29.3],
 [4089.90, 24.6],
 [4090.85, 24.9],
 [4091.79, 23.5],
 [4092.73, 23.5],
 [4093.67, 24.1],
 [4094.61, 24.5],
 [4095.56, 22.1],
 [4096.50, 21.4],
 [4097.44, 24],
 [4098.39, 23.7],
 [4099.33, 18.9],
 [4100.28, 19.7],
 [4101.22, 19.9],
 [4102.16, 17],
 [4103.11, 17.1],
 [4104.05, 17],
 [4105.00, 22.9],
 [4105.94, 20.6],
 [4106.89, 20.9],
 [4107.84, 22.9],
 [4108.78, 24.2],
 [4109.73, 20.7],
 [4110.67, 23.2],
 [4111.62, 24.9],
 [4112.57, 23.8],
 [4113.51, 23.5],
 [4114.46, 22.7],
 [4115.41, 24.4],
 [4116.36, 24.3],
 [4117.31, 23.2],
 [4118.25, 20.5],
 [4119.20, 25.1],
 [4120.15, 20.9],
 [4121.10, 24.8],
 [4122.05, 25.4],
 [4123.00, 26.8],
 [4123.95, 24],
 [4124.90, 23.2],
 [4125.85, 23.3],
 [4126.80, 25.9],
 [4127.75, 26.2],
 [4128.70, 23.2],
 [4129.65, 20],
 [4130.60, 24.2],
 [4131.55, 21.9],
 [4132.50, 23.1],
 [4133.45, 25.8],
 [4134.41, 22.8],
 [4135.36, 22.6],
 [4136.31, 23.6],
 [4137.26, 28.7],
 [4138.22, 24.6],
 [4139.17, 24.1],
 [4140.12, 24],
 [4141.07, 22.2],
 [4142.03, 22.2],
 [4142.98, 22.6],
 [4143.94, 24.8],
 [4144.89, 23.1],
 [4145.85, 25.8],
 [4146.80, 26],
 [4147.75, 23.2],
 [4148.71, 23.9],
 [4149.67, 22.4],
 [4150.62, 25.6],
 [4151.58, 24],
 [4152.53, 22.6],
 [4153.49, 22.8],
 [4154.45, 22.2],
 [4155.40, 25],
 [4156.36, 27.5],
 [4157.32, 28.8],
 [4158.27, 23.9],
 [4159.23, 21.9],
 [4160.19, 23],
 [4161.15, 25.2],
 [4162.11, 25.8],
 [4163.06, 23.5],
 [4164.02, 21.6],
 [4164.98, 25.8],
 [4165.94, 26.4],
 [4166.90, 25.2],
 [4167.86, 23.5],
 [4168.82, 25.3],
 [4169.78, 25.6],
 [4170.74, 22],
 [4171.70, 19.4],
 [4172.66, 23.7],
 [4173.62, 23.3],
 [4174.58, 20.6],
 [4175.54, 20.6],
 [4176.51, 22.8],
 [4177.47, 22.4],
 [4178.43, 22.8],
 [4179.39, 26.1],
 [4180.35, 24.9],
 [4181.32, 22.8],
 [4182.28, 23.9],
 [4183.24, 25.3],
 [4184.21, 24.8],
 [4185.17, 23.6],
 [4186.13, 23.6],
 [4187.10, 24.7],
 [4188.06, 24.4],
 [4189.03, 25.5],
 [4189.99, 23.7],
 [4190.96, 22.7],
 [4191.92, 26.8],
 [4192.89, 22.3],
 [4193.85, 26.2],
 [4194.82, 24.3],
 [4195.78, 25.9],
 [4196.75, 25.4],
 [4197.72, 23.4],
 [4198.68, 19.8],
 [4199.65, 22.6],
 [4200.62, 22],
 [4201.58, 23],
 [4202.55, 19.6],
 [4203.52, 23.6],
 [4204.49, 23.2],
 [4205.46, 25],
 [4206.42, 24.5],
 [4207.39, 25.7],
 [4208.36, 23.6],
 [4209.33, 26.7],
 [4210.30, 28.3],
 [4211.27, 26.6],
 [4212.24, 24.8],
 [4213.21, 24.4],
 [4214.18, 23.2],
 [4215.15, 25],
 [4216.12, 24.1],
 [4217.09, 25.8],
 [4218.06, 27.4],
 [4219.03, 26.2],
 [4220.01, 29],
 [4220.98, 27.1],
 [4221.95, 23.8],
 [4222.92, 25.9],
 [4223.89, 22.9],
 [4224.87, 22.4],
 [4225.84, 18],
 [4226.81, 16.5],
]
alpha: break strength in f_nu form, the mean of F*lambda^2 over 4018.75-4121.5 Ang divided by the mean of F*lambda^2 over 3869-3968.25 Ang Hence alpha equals 1.6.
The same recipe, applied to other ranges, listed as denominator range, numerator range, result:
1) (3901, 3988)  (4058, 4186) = 1.60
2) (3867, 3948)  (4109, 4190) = 1.74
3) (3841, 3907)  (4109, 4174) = 1.74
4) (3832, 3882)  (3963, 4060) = 1.53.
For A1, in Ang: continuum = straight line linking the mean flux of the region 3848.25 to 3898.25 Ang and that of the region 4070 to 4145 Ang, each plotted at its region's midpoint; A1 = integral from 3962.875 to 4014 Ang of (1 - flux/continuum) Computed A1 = 0.80 Ang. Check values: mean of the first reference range 15.6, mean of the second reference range 23.2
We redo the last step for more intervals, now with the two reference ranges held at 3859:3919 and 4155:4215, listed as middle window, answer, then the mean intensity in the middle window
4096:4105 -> 0.78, 20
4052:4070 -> -2.34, 23.6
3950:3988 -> 5.11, 16.1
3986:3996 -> -2.26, 23.4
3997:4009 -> -2.67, 23.8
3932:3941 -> 4.30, 9.28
